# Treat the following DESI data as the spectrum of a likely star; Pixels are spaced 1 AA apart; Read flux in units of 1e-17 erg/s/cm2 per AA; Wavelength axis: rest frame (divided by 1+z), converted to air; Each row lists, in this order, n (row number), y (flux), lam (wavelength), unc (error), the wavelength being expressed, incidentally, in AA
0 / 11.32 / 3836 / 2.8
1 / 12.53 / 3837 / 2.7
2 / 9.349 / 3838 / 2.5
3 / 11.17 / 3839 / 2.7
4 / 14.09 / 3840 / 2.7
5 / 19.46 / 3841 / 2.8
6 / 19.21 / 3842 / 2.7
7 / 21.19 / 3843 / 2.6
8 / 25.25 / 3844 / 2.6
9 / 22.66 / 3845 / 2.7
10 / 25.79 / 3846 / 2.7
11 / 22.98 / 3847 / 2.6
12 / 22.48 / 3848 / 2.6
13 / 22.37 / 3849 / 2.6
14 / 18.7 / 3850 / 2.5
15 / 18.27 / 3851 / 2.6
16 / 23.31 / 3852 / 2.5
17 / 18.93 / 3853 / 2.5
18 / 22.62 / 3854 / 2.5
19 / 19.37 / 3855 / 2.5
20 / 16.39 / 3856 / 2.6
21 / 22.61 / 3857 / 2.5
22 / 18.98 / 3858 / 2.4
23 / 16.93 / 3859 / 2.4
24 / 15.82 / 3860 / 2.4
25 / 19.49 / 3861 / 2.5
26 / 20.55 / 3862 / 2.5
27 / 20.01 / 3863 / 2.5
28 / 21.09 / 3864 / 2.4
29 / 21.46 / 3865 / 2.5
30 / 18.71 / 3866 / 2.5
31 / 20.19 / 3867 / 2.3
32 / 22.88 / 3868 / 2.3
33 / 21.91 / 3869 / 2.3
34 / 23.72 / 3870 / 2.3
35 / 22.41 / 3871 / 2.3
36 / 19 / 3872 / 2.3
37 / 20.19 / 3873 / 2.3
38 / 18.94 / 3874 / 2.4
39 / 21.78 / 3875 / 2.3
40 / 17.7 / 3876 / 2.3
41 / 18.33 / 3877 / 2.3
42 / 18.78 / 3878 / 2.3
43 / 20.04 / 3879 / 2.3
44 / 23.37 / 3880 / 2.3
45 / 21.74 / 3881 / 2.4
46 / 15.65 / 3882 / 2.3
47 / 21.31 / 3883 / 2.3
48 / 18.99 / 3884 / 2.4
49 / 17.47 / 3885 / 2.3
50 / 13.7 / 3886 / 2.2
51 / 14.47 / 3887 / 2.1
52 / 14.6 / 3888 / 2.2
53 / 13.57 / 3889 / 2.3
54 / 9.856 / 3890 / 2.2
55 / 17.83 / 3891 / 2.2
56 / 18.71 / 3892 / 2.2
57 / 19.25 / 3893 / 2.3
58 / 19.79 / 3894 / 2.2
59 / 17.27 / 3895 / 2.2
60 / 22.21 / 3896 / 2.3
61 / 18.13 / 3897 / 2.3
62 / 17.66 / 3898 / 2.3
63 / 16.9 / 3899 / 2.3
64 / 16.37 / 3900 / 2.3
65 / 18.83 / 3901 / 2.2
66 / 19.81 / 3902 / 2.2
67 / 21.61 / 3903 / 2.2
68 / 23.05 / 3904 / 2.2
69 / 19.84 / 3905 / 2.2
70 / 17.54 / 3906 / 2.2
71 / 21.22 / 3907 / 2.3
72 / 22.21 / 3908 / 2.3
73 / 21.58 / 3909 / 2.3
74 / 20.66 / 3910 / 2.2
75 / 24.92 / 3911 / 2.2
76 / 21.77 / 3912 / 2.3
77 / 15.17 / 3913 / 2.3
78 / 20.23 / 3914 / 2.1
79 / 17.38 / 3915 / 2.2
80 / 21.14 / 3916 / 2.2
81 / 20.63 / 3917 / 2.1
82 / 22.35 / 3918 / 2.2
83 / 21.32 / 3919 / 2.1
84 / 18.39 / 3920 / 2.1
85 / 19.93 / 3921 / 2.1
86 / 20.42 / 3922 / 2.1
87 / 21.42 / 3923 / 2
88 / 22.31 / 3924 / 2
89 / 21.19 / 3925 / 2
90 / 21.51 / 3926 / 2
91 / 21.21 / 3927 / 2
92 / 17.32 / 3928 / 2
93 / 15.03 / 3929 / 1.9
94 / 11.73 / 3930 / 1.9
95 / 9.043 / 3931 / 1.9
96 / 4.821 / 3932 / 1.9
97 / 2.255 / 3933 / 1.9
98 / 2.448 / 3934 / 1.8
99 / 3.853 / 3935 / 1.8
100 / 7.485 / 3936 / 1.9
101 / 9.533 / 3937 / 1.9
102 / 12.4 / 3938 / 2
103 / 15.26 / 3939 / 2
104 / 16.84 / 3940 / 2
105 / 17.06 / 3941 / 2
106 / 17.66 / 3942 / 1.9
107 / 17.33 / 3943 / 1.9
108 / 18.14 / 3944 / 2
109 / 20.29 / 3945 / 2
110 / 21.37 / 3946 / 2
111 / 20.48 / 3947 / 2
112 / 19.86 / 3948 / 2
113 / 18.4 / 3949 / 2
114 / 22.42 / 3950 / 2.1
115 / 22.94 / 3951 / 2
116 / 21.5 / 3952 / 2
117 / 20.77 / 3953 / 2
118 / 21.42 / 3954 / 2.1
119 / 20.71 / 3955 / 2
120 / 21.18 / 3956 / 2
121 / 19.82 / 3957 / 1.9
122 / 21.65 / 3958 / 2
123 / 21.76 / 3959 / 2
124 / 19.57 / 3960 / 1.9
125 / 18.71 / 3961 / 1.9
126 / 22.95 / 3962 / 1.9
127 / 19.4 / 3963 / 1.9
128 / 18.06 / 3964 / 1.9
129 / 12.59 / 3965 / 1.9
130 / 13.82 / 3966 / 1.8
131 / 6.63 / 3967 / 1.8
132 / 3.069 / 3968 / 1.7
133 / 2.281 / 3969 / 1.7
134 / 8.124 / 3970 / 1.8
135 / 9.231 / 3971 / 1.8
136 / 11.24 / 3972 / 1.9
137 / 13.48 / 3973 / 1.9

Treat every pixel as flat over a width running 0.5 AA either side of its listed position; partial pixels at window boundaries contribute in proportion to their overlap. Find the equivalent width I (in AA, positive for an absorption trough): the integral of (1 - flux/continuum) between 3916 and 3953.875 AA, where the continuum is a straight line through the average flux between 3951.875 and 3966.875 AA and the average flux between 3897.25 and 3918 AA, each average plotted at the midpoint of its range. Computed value 5.40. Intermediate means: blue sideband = 20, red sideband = 19.2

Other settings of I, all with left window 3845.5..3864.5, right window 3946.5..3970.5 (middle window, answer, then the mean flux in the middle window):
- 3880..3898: 1.75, 17.5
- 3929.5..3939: 5.57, 7.49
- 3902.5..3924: -2.24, 20.6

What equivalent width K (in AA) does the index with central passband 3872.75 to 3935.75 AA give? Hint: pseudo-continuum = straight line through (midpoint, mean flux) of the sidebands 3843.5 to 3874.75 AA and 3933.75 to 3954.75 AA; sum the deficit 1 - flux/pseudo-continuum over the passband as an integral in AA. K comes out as 2.8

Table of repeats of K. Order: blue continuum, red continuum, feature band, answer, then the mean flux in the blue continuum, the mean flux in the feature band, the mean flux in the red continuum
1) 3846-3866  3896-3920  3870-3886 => 0.4 AA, 20.2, 19.7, 20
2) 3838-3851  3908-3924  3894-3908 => 0.7 AA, 19.9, 19.4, 20.6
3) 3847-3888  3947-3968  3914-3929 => -0.8 AA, 19.7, 20.3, 18.9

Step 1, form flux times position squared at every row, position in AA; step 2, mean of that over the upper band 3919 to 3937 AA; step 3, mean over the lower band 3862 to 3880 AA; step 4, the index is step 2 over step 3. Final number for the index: 0.7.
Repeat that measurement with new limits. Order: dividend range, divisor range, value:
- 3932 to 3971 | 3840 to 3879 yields 0.80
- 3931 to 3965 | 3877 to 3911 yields 0.92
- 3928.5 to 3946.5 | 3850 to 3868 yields 0.65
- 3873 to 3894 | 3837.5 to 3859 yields 0.93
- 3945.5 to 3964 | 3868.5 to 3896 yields 1.16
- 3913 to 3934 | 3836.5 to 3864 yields 0.92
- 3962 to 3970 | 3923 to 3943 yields 0.87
